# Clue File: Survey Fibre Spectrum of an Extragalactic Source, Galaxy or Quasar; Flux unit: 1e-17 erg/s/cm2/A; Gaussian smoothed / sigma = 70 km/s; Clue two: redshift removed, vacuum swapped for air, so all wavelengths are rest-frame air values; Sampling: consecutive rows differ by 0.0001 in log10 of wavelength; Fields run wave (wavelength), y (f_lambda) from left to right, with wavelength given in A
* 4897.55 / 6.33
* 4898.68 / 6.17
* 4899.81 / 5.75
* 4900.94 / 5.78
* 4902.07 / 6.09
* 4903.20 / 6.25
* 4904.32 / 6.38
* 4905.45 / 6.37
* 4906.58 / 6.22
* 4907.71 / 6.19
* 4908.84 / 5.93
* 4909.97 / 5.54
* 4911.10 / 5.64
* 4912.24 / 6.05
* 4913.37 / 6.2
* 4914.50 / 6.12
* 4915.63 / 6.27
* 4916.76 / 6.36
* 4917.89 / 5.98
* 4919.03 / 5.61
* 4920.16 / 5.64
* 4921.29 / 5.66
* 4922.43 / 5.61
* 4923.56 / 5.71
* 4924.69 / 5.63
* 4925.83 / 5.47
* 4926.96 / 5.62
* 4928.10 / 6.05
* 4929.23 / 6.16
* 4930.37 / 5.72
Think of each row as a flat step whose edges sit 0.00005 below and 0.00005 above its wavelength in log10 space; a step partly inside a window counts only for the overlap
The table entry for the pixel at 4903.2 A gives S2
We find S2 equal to 6.25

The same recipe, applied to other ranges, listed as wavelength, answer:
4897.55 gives 6.33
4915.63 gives 6.27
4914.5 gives 6.12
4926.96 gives 5.62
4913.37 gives 6.2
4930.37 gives 5.72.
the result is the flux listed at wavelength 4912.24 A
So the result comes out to 6.05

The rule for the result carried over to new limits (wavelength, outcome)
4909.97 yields 5.54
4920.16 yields 5.64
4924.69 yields 5.63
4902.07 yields 6.09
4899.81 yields 5.75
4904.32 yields 6.38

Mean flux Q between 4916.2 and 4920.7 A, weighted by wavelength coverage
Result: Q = 5.9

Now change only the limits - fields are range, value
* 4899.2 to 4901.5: 5.76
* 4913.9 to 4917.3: 6.26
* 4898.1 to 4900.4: 5.95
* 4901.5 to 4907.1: 6.27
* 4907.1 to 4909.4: 6.06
